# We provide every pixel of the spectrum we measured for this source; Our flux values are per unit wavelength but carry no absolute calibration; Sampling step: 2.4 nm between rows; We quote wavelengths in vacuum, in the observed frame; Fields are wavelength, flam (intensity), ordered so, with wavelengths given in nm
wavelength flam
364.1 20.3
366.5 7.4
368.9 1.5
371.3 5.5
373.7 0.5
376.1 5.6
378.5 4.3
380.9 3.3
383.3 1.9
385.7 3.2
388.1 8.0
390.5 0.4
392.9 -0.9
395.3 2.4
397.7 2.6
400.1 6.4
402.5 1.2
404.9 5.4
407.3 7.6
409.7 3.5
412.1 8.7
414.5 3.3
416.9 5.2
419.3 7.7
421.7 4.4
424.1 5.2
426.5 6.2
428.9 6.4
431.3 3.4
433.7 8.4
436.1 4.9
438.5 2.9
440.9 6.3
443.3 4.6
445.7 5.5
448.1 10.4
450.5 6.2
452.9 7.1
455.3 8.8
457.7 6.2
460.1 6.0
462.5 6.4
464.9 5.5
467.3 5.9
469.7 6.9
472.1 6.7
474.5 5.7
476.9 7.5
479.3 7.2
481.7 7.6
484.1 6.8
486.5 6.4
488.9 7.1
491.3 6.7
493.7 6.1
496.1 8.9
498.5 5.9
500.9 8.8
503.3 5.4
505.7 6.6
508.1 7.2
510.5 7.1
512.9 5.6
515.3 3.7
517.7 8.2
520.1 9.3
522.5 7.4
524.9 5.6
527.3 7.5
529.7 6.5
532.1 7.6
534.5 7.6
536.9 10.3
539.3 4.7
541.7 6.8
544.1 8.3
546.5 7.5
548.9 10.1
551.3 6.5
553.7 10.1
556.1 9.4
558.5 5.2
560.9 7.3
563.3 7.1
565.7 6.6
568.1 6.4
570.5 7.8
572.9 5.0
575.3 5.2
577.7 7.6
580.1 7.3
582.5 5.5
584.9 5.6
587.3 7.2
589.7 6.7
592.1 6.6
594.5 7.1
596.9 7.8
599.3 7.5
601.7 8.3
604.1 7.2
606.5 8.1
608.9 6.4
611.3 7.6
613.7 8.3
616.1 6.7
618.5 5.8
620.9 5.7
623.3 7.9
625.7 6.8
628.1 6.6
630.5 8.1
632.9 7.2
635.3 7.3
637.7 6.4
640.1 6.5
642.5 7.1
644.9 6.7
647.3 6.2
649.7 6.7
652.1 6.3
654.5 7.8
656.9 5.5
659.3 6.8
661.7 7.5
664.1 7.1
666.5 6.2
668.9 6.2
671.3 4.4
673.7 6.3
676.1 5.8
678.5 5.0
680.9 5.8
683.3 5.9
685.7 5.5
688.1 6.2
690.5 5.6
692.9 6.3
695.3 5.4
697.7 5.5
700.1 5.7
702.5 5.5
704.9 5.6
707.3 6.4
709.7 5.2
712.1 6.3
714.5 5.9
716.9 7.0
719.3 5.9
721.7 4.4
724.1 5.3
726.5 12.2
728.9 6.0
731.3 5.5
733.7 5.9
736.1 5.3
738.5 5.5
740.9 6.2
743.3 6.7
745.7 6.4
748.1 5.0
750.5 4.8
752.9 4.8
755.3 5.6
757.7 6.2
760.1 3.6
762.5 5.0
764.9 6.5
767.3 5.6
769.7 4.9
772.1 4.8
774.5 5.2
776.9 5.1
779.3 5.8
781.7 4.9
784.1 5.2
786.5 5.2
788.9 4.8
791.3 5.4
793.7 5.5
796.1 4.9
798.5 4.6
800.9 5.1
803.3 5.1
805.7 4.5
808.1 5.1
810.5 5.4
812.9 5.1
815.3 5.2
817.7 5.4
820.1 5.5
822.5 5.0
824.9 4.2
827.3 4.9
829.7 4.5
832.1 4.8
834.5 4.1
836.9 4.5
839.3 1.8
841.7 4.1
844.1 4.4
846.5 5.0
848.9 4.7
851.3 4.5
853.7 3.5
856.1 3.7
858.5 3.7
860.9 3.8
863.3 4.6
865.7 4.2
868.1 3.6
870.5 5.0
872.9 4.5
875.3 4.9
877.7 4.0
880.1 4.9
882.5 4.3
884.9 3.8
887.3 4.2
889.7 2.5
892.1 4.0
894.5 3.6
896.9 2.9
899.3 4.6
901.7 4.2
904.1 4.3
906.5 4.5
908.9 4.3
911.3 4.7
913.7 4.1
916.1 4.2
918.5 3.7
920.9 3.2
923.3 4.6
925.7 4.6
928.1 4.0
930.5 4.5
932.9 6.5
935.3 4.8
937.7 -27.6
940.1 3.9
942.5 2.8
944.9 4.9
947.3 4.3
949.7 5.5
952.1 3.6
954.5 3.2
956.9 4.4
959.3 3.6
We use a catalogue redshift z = 0.11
